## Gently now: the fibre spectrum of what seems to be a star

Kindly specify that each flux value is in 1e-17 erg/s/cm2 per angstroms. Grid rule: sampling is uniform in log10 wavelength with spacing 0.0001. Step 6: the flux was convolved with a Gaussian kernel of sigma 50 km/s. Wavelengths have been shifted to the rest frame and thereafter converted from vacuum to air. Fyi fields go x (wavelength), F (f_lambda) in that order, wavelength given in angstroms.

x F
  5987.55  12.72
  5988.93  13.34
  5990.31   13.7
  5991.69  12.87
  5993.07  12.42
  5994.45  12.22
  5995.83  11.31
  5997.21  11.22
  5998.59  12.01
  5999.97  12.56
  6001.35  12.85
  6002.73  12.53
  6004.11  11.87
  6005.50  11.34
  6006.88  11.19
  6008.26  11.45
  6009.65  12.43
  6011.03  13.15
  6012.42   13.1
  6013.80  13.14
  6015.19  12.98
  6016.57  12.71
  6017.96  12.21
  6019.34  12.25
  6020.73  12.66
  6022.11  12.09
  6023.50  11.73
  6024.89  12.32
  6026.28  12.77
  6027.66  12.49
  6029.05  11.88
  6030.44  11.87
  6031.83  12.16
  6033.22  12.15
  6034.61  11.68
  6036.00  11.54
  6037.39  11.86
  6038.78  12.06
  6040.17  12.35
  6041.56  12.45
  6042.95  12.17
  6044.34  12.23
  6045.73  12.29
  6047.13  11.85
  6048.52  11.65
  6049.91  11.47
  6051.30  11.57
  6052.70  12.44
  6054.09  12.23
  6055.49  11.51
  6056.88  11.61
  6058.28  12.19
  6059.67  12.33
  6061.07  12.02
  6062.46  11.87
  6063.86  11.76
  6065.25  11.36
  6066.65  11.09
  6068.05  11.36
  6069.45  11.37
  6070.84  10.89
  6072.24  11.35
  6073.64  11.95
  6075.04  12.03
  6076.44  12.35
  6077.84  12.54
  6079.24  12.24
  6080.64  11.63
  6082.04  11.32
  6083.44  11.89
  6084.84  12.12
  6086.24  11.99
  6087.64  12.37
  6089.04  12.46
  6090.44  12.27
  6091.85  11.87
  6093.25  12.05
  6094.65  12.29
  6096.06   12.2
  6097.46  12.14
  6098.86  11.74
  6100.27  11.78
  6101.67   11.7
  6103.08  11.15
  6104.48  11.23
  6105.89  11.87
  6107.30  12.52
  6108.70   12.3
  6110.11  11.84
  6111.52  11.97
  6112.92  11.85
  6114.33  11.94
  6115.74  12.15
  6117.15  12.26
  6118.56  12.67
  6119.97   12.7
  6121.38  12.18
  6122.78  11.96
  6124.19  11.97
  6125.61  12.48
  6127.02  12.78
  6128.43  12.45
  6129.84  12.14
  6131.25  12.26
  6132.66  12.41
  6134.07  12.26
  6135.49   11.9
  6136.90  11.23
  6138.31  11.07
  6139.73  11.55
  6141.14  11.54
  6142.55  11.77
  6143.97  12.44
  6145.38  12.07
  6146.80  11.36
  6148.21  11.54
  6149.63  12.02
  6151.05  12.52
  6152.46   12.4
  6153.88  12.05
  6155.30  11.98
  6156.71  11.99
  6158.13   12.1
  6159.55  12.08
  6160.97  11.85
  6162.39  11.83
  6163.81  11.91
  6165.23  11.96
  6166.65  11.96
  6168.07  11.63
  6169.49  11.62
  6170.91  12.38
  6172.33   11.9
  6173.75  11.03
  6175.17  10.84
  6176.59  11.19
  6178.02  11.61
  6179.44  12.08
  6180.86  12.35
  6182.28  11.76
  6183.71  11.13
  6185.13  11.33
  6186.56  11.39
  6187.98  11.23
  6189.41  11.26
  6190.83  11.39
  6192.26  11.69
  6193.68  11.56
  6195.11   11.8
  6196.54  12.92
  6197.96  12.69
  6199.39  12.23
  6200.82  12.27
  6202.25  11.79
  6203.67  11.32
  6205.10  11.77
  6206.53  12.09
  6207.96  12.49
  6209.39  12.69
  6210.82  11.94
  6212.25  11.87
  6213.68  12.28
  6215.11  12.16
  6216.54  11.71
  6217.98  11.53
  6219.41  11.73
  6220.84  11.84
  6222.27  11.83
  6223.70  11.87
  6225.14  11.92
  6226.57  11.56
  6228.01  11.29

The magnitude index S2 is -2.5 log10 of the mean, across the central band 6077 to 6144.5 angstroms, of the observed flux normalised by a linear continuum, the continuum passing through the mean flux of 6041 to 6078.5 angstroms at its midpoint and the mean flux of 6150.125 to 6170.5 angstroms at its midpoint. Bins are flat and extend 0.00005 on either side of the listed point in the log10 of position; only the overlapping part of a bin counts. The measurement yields -0.01 mag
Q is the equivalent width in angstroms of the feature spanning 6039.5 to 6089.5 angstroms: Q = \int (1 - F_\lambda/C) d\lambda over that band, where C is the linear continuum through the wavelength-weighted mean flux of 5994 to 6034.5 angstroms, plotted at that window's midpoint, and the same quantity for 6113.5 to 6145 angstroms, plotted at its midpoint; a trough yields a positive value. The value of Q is 1.1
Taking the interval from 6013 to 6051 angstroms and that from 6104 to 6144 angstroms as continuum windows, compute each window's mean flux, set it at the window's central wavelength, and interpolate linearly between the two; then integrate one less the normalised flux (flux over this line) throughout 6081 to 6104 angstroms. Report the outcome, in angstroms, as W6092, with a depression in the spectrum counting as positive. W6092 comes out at 0.3 angstroms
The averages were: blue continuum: 12.2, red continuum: 12.1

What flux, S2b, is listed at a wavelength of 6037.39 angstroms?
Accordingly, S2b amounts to 11.86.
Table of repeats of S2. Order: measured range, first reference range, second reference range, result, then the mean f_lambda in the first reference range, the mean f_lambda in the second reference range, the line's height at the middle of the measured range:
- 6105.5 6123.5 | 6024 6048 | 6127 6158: -0.01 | 12.1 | 12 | 12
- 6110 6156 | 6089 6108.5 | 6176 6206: -0.02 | 11.9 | 11.8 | 11.9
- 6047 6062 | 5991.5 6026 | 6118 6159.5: 0.03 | 12.3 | 12.1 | 12.2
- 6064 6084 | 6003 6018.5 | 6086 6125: 0.04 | 12.3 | 12.1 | 12.1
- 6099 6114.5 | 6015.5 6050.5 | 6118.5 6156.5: 0.02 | 12.1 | 12.1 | 12.1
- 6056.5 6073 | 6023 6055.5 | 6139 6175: 0.04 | 12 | 11.9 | 12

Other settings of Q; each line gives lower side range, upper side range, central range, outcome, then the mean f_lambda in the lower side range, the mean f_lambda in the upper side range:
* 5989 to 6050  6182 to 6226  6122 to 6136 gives -0.30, 12.2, 11.9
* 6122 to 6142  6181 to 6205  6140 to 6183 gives 0.10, 12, 11.8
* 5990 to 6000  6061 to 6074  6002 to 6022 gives -0.51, 12.2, 11.5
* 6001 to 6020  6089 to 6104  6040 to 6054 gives 0.16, 12.4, 11.9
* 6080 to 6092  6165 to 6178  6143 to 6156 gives -0.37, 12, 11.6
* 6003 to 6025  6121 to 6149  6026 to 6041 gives 0.22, 12.3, 12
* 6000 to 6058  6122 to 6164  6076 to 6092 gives -0.01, 12.2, 12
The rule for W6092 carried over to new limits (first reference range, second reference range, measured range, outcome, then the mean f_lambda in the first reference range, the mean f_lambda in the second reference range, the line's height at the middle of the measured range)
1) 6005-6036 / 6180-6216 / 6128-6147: 0.2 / 12.3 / 11.9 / 12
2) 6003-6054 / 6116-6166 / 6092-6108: 0.3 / 12.2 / 12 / 12.1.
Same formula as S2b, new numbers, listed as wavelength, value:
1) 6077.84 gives 12.54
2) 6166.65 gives 11.96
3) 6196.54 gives 12.92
